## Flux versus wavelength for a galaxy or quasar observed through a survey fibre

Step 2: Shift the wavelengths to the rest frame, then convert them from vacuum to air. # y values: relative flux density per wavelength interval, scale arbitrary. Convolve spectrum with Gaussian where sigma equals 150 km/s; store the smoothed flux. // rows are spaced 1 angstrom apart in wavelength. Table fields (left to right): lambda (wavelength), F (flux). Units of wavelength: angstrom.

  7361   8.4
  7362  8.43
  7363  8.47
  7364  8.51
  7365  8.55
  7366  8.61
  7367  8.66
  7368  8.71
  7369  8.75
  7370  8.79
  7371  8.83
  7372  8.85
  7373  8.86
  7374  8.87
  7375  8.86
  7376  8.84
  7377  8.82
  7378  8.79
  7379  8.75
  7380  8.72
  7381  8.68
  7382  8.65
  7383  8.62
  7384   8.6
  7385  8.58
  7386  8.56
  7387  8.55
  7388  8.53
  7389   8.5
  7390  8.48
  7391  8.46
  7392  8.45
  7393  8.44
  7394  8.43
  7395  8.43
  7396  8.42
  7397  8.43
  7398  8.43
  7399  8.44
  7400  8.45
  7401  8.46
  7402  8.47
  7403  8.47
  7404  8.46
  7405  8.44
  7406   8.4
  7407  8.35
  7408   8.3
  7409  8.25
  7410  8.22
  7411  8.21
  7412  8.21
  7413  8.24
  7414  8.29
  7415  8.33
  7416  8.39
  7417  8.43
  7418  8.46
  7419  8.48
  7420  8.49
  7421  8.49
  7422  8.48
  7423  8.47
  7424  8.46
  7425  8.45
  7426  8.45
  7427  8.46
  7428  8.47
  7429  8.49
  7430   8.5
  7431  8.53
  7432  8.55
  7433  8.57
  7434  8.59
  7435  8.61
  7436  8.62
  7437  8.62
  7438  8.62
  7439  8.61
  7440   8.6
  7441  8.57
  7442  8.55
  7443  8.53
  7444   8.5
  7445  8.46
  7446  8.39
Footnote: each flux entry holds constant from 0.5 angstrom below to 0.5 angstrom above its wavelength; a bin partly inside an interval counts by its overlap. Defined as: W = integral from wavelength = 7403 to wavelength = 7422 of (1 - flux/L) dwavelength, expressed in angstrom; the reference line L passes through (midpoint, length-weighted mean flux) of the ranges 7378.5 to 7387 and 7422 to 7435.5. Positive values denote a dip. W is 0.4 angstrom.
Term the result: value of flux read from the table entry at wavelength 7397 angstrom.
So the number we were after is 8.43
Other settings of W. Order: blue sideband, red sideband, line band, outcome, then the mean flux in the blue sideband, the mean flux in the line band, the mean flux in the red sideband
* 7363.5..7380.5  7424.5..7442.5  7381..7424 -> 1.1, 8.75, 8.44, 8.55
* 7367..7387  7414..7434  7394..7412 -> 0.4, 8.74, 8.39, 8.47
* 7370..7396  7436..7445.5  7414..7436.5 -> 0.3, 8.64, 8.49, 8.57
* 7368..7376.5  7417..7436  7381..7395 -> 0.3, 8.82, 8.53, 8.5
